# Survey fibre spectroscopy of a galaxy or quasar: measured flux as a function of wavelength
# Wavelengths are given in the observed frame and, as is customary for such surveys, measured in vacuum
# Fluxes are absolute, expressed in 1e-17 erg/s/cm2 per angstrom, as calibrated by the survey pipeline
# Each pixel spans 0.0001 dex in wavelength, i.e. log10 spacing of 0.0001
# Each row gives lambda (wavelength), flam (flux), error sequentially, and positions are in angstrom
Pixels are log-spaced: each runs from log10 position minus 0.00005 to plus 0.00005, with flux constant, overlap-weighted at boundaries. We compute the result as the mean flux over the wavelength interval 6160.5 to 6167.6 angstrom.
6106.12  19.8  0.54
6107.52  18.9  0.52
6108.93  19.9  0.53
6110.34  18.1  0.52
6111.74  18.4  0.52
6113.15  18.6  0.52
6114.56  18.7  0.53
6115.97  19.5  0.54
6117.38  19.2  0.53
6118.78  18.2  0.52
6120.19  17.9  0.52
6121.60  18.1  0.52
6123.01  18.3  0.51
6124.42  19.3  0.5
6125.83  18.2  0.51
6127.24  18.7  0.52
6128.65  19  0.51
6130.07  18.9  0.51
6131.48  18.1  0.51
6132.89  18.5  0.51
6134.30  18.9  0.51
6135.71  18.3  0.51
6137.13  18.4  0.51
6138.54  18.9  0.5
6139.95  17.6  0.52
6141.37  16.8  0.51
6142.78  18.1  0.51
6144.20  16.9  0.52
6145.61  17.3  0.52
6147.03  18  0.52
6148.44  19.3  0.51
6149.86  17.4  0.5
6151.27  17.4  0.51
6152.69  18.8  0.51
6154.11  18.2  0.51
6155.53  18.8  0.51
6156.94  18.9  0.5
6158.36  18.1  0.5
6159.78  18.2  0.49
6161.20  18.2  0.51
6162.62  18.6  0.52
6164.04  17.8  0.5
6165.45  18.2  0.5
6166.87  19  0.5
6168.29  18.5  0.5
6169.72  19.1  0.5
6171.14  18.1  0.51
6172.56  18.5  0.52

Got 18.4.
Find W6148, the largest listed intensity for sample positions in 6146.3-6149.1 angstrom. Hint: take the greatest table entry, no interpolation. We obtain 19.3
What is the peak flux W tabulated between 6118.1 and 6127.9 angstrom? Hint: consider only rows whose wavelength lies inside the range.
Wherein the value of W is 19.3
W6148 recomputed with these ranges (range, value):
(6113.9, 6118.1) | 19.5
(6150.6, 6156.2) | 18.8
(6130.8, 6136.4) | 18.9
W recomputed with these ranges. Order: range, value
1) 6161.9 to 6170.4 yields 19.1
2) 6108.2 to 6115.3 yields 19.9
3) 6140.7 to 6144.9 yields 18.1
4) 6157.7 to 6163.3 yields 18.6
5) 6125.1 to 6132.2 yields 19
